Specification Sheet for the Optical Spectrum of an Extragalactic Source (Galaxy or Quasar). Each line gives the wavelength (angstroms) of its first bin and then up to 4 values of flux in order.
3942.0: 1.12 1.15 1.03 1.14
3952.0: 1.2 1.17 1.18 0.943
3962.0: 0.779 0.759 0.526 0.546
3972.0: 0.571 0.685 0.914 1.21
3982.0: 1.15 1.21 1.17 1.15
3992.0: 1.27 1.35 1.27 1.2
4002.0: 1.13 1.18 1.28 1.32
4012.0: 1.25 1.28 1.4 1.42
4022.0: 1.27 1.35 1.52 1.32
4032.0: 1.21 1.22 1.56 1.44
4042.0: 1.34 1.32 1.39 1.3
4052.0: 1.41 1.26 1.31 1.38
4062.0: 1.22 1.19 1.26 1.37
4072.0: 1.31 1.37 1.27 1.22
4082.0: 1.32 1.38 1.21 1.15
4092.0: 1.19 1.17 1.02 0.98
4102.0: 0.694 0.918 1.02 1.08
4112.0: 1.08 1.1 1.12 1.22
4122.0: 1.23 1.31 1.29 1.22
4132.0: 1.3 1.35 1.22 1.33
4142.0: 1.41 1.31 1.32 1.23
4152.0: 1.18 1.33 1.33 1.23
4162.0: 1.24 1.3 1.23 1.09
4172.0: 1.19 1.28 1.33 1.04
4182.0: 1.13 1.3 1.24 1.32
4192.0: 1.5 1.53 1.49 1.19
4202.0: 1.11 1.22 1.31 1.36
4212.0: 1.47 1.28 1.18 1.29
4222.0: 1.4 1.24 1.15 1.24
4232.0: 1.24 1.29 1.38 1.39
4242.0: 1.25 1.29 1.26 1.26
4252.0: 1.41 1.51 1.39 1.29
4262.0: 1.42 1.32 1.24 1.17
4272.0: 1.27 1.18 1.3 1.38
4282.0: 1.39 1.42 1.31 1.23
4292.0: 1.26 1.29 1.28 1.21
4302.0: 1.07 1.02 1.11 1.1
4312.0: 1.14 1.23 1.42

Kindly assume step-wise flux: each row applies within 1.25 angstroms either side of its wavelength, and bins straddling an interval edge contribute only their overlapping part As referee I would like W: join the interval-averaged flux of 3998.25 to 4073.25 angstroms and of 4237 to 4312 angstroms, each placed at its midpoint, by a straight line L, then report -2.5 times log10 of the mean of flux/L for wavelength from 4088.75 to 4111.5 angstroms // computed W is 0.262 mag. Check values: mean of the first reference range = 1.31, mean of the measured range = 1.02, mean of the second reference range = 1.28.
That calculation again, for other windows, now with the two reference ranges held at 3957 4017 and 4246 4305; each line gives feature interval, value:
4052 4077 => -0.161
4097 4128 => 0.076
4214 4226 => -0.025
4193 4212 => -0.082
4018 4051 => -0.232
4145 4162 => -0.068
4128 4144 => -0.110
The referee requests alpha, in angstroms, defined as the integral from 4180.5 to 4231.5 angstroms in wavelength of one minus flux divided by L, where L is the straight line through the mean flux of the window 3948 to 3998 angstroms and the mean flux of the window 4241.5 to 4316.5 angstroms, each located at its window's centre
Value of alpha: -3.8 angstroms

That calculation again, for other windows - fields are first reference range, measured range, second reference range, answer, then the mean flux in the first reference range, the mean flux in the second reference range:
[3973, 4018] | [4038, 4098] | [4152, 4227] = -3.3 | 1.19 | 1.28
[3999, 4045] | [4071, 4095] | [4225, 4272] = 1.0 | 1.32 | 1.3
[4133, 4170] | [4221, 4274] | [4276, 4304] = -1.0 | 1.28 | 1.28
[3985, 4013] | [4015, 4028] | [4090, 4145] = -1.8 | 1.23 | 1.16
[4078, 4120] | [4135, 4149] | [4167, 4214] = -1.5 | 1.11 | 1.28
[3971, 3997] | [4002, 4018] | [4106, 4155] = -2.3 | 1.08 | 1.23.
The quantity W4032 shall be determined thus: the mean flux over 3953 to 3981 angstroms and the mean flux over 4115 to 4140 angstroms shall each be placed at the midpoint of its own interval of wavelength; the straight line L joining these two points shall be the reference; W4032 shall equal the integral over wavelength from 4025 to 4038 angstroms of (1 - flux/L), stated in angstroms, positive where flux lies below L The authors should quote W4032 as -4.5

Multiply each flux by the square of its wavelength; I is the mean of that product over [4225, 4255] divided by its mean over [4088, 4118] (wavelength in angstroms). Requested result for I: 1.3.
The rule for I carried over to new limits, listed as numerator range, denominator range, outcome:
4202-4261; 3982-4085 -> 1.10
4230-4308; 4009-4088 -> 1.08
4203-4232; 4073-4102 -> 1.15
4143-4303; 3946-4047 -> 1.24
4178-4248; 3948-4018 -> 1.34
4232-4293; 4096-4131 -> 1.29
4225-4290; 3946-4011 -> 1.42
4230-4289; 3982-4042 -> 1.15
